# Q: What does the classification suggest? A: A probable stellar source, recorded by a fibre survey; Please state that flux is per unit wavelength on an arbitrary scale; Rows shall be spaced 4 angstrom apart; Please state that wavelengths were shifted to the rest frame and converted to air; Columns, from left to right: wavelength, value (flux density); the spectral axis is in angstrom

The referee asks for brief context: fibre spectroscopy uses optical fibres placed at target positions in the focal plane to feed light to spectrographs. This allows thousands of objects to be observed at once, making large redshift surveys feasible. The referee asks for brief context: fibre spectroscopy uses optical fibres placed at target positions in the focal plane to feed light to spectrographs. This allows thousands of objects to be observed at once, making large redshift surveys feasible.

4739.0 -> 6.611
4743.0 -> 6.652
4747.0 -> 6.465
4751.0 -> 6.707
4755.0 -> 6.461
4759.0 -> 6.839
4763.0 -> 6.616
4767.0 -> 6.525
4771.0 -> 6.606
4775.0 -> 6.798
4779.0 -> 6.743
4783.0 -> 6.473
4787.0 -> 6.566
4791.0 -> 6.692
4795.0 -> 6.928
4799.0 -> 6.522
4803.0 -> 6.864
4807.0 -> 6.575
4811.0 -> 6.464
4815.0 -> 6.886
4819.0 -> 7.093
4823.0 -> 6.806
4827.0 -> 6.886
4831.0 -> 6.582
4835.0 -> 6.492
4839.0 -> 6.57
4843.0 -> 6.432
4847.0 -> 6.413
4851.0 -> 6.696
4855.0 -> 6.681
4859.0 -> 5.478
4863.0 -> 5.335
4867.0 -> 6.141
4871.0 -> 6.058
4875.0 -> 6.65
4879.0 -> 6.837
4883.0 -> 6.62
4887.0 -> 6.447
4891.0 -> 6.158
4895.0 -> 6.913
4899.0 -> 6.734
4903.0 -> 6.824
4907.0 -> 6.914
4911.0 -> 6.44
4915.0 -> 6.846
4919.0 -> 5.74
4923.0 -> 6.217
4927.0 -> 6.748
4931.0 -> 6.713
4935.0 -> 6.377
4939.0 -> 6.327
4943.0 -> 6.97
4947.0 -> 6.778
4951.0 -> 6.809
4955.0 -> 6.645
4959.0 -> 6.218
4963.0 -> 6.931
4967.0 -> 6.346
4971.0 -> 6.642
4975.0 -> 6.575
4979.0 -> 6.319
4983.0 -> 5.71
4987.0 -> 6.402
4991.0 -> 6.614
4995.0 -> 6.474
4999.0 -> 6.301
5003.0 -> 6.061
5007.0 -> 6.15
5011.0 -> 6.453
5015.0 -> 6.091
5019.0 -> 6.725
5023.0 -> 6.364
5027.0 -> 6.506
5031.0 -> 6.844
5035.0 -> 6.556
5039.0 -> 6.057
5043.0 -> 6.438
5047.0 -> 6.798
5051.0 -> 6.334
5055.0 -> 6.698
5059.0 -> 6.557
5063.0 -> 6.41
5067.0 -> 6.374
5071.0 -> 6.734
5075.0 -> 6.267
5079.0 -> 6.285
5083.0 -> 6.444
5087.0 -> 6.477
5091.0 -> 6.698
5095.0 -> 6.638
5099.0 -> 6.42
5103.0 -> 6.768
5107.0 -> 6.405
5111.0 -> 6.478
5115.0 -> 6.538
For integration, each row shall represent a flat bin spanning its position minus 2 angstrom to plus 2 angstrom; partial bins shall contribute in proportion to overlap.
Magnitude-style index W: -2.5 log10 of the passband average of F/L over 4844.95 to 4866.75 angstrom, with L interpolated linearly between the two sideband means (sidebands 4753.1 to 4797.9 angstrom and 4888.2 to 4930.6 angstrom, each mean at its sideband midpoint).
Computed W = 0.08 mag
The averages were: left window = 6.66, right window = 6.56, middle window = 6.12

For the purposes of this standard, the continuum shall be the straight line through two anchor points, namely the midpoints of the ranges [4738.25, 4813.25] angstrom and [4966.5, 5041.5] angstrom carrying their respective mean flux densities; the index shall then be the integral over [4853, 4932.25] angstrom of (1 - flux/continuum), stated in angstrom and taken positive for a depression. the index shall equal 1.01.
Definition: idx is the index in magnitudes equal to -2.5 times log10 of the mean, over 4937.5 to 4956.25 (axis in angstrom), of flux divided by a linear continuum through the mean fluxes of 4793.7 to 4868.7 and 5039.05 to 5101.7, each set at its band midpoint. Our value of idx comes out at -0.04 mag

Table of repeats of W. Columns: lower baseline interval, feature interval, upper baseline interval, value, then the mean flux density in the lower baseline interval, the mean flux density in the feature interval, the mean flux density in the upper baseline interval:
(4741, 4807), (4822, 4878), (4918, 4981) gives 0.04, 6.65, 6.37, 6.53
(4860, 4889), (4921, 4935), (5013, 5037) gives -0.03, 6.27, 6.53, 6.51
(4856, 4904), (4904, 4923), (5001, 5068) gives -0.02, 6.35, 6.47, 6.44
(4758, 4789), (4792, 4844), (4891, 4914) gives -0.01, 6.64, 6.7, 6.72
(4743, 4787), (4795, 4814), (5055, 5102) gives -0.01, 6.62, 6.65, 6.5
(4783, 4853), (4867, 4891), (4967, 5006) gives 0.01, 6.67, 6.46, 6.34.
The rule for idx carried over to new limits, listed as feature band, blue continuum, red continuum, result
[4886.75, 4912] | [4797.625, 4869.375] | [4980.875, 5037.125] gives -0.03 mag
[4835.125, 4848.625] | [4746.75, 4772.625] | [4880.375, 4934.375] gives 0.02 mag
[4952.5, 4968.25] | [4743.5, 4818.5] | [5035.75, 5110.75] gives 0.00 mag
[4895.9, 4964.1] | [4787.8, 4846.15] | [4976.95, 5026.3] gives -0.02 mag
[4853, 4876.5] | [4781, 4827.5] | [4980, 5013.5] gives 0.09 mag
